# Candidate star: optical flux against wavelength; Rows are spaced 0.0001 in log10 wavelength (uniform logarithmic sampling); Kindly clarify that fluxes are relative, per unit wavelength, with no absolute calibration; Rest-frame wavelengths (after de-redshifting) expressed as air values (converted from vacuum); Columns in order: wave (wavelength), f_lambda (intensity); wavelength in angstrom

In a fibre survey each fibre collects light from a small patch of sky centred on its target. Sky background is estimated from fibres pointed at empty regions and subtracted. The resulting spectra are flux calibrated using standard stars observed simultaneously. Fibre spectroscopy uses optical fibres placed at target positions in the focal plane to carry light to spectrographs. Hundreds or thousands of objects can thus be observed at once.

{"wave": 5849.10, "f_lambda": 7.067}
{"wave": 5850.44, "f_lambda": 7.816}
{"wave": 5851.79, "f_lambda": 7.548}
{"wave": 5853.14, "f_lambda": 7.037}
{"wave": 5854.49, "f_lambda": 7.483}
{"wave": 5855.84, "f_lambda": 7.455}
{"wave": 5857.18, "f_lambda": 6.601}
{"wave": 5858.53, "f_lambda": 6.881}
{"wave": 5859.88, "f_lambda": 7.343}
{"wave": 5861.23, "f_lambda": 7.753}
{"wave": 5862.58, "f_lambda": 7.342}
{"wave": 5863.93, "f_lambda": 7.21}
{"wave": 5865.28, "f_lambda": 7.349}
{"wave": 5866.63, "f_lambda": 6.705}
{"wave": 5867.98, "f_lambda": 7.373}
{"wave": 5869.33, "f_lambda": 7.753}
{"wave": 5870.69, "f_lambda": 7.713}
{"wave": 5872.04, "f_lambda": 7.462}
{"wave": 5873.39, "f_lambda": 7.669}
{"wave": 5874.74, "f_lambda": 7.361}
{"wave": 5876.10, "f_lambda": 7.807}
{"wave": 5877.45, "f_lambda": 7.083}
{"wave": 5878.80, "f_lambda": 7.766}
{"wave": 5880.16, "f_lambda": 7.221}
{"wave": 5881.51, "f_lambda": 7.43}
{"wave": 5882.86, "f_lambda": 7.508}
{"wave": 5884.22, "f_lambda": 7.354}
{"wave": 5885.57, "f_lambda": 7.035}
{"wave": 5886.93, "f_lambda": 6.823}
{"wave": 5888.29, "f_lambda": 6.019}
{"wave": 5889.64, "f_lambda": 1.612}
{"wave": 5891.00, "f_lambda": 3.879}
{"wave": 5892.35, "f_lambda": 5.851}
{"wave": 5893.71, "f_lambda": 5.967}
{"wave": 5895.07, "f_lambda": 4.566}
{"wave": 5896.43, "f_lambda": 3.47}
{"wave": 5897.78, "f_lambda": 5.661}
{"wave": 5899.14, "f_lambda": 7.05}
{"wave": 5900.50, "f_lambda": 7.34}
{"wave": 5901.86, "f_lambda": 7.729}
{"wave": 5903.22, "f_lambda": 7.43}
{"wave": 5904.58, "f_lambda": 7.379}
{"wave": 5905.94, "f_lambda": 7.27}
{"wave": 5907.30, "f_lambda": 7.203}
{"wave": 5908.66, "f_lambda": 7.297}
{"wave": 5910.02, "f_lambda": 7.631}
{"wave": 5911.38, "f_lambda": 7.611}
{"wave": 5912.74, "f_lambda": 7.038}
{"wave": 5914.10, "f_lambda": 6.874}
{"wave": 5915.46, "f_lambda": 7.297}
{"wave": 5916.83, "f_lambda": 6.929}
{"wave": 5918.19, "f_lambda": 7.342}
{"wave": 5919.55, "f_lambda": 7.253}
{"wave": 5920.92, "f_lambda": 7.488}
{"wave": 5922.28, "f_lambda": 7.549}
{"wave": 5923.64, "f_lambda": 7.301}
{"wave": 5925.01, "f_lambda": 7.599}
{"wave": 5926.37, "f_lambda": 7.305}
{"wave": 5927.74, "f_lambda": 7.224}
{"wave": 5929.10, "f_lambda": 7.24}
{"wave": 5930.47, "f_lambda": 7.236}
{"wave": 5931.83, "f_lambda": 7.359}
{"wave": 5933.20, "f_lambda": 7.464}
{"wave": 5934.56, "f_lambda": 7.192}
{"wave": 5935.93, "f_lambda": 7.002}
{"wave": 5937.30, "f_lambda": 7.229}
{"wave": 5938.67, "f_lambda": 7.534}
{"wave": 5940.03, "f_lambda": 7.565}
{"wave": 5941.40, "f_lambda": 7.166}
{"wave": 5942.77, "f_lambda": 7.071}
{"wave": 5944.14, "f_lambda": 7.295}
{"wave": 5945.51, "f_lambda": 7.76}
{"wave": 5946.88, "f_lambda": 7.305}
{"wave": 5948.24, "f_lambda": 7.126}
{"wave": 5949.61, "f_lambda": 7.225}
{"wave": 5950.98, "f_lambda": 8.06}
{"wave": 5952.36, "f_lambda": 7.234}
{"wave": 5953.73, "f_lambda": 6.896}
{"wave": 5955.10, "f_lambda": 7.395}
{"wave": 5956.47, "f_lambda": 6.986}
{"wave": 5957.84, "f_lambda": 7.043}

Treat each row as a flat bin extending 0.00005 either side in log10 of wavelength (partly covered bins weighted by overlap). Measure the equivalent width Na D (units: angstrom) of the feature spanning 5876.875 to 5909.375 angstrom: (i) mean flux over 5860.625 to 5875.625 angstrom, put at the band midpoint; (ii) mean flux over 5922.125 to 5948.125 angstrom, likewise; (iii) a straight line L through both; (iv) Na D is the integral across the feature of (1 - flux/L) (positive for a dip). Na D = 4.30 angstrom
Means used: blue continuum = 7.43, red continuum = 7.33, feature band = 6.41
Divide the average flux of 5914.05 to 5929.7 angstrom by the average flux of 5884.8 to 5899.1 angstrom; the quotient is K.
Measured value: 1.4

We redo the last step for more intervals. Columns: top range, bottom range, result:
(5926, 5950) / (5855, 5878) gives 0.99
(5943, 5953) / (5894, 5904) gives 1.20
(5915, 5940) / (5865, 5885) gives 0.98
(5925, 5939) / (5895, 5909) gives 1.10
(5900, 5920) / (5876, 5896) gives 1.18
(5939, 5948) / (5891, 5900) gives 1.38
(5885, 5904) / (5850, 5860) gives 0.79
